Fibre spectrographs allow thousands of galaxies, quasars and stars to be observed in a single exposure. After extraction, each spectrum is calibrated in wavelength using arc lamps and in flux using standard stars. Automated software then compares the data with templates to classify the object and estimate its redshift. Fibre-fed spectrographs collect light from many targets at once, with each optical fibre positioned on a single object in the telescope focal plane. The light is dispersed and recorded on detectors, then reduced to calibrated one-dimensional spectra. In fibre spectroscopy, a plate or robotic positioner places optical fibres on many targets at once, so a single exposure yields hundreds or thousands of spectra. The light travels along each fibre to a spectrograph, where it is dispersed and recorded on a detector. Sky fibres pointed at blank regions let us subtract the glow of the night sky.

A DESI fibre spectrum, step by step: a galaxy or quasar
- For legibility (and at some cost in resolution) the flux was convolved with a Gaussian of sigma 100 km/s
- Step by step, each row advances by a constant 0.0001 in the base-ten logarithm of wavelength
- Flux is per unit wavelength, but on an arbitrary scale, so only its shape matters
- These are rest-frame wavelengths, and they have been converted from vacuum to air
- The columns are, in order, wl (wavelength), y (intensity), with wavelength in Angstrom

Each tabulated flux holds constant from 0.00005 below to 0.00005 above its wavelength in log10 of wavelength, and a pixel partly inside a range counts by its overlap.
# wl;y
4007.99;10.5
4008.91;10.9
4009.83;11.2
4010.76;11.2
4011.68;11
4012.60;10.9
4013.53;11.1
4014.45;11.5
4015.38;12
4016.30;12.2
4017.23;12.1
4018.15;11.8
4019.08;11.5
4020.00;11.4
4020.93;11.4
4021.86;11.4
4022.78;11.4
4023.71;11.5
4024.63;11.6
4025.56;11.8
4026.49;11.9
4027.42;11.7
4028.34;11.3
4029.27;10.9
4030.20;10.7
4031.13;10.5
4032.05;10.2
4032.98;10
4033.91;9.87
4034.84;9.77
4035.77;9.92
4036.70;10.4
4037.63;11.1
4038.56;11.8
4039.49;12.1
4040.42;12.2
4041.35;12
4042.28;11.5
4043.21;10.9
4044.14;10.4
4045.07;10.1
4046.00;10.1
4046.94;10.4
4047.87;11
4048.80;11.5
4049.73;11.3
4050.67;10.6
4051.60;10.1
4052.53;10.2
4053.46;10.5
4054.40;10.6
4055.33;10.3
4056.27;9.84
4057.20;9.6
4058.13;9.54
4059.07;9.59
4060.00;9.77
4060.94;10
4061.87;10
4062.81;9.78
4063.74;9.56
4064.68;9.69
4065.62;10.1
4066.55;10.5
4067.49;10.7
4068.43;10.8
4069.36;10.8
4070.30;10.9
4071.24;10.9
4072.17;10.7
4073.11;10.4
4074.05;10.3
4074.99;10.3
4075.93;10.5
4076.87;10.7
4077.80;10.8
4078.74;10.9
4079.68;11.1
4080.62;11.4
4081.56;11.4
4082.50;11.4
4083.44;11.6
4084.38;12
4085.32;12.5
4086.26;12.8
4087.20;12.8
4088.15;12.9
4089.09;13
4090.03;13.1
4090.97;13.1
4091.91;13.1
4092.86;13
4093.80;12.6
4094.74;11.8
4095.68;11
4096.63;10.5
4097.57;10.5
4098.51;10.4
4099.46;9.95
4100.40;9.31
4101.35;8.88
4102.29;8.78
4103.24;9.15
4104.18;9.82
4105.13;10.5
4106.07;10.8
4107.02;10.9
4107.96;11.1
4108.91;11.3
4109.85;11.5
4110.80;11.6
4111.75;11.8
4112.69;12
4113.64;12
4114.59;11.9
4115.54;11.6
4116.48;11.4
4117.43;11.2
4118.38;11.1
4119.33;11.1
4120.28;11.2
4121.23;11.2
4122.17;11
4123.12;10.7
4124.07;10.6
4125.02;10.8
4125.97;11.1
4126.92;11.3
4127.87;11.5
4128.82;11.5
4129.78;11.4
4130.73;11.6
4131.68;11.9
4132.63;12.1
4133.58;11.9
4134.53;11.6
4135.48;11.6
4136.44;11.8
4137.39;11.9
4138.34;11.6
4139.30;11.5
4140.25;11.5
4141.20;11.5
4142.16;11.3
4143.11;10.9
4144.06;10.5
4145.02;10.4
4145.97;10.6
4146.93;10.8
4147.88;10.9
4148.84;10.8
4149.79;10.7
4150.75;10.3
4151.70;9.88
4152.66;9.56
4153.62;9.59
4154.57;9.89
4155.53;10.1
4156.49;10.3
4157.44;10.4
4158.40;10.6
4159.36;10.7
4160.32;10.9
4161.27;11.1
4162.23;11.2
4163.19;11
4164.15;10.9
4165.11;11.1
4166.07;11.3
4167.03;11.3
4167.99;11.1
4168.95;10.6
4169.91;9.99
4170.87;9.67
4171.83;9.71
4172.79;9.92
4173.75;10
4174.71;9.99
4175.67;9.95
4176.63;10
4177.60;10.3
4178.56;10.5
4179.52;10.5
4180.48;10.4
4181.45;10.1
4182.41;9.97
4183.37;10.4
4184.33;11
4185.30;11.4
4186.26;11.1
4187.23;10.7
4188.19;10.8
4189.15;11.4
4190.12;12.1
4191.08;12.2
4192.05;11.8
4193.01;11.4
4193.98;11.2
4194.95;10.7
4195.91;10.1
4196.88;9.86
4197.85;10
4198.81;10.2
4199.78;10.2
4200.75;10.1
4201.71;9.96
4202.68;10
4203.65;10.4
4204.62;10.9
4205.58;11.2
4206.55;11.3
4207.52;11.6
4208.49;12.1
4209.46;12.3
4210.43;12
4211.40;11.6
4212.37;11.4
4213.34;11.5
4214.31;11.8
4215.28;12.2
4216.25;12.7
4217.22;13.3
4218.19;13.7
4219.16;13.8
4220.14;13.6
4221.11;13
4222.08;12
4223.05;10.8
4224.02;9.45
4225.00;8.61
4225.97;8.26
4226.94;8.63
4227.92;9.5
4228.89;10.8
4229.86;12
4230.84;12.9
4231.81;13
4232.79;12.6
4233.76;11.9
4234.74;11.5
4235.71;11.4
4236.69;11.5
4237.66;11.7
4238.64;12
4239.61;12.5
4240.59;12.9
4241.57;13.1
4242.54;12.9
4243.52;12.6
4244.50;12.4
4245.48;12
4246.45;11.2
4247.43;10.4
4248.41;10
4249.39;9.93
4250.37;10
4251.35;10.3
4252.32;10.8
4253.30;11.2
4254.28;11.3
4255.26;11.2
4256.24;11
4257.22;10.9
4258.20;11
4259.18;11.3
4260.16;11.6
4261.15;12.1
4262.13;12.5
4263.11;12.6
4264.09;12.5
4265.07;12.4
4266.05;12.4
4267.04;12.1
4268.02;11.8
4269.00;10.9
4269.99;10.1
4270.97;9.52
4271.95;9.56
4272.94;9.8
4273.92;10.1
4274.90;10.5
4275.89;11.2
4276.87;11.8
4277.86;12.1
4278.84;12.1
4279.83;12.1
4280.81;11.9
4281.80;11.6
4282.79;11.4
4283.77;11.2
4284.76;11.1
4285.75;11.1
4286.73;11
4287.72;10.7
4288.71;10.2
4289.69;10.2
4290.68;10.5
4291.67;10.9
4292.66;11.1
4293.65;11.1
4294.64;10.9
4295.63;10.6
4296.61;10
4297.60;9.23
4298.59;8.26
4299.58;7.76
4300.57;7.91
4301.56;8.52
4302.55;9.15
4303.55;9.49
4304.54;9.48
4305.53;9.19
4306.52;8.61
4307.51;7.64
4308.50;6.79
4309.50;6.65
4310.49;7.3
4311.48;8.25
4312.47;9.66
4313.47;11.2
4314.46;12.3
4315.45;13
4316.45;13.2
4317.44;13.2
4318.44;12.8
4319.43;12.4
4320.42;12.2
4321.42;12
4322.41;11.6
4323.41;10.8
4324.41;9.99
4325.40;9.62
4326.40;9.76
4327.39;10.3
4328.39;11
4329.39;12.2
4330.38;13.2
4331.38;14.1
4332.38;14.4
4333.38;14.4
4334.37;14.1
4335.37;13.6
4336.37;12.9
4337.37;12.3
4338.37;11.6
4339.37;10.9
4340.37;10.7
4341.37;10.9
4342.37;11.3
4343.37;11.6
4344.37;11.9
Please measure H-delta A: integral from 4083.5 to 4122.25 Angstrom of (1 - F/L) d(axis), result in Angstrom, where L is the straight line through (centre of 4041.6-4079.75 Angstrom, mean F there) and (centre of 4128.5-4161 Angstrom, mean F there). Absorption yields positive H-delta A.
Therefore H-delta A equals -2.50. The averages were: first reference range 10.4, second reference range 11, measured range 11.4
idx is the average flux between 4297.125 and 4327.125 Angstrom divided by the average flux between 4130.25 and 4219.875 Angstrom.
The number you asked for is 0.90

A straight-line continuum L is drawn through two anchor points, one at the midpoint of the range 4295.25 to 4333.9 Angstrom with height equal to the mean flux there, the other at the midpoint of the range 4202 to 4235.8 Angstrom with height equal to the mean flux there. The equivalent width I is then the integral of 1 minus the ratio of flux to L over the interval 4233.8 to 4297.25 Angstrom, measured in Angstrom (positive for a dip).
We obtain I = -1.54 Angstrom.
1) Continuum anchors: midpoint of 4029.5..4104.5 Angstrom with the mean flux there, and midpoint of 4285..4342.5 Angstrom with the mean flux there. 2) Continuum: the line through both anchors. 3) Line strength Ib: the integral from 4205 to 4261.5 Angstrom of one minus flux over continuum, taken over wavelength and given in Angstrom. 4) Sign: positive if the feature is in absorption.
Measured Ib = -4.06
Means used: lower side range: 10.8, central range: 11.6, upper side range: 10.8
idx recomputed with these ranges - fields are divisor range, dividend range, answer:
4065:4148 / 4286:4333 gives 0.93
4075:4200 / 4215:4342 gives 1.01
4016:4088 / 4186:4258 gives 1.04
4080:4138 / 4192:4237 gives 0.99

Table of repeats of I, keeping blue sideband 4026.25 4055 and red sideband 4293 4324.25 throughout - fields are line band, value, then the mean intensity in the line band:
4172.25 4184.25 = 0.3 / 10.2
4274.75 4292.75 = -1.9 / 11.2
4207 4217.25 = -1.7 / 12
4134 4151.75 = -1.0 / 11.1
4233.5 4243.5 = -1.9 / 12.2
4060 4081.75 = 0.5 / 10.5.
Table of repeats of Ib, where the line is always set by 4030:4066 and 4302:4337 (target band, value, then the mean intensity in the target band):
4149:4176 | 0.7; 10.4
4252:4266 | -0.9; 11.6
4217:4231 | -0.6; 11.3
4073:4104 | -2.2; 11.3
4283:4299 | 0.7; 10.5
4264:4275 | 0.0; 10.9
